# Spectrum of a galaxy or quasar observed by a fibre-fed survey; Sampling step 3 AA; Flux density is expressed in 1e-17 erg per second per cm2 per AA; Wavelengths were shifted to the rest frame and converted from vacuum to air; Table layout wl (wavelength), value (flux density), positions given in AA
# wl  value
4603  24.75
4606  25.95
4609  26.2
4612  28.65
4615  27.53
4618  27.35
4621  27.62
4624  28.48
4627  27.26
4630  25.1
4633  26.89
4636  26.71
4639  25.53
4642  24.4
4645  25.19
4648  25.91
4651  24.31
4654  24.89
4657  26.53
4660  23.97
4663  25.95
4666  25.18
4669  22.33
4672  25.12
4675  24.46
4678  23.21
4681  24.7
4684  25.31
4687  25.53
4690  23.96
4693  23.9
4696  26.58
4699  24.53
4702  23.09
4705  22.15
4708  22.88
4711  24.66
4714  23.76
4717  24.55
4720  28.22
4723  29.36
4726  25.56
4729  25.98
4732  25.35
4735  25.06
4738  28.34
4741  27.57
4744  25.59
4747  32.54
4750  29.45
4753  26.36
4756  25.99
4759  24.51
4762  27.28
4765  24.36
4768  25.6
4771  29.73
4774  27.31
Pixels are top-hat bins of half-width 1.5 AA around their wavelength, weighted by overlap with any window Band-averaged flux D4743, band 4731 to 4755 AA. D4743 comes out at 27.5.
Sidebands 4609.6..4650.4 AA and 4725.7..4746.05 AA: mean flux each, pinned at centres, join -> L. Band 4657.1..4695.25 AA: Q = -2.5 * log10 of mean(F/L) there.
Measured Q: 0.08 mag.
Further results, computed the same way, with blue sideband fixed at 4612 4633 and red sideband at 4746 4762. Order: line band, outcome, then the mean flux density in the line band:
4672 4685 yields 0.124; 24.5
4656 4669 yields 0.099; 25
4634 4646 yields 0.074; 25.5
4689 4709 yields 0.151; 23.9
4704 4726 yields 0.095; 25.2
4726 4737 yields 0.079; 25.6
